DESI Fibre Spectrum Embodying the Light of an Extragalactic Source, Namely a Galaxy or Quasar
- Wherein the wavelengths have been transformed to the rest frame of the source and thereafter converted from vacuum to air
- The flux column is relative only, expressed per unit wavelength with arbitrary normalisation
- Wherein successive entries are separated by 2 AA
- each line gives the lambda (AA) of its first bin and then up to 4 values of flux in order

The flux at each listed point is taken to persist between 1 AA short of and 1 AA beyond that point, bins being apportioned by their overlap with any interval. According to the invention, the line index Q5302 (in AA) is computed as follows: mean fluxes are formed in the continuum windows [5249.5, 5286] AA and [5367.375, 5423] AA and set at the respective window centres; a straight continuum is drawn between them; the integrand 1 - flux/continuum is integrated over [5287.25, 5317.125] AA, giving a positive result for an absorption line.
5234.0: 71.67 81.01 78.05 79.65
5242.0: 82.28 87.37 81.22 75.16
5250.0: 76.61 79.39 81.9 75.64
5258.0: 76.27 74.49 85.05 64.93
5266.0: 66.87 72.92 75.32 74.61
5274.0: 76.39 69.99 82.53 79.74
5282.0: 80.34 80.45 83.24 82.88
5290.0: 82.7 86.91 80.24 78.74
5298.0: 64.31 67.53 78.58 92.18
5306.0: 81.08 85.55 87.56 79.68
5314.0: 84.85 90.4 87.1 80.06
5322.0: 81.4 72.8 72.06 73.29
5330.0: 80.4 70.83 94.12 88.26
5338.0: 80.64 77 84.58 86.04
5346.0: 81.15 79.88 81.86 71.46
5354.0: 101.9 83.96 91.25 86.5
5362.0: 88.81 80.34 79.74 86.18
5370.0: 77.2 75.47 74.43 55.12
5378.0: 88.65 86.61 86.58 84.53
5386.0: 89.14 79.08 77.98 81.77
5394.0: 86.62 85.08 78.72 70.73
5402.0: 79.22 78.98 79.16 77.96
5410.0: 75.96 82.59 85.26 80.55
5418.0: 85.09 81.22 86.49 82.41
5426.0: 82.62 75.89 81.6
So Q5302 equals -1.5 AA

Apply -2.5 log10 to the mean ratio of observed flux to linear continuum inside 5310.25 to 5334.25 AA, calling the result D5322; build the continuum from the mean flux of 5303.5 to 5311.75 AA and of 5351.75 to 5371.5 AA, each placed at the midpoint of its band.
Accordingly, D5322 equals 0.07 mag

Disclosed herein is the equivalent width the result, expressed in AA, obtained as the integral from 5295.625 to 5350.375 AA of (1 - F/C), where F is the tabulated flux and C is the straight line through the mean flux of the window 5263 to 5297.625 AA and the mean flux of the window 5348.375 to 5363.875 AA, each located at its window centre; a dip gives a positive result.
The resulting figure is 0.9 AA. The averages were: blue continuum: 77.3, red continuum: 85.9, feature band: 80.8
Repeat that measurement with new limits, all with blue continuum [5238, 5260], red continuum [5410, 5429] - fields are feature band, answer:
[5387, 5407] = 0.5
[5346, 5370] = -0.9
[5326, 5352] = 0.0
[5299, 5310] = -0.2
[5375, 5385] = 0.1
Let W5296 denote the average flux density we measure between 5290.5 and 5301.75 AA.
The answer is 76.1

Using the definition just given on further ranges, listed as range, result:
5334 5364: 84.7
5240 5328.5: 79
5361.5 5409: 80.2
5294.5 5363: 81.9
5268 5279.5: 75.7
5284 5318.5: 81.9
